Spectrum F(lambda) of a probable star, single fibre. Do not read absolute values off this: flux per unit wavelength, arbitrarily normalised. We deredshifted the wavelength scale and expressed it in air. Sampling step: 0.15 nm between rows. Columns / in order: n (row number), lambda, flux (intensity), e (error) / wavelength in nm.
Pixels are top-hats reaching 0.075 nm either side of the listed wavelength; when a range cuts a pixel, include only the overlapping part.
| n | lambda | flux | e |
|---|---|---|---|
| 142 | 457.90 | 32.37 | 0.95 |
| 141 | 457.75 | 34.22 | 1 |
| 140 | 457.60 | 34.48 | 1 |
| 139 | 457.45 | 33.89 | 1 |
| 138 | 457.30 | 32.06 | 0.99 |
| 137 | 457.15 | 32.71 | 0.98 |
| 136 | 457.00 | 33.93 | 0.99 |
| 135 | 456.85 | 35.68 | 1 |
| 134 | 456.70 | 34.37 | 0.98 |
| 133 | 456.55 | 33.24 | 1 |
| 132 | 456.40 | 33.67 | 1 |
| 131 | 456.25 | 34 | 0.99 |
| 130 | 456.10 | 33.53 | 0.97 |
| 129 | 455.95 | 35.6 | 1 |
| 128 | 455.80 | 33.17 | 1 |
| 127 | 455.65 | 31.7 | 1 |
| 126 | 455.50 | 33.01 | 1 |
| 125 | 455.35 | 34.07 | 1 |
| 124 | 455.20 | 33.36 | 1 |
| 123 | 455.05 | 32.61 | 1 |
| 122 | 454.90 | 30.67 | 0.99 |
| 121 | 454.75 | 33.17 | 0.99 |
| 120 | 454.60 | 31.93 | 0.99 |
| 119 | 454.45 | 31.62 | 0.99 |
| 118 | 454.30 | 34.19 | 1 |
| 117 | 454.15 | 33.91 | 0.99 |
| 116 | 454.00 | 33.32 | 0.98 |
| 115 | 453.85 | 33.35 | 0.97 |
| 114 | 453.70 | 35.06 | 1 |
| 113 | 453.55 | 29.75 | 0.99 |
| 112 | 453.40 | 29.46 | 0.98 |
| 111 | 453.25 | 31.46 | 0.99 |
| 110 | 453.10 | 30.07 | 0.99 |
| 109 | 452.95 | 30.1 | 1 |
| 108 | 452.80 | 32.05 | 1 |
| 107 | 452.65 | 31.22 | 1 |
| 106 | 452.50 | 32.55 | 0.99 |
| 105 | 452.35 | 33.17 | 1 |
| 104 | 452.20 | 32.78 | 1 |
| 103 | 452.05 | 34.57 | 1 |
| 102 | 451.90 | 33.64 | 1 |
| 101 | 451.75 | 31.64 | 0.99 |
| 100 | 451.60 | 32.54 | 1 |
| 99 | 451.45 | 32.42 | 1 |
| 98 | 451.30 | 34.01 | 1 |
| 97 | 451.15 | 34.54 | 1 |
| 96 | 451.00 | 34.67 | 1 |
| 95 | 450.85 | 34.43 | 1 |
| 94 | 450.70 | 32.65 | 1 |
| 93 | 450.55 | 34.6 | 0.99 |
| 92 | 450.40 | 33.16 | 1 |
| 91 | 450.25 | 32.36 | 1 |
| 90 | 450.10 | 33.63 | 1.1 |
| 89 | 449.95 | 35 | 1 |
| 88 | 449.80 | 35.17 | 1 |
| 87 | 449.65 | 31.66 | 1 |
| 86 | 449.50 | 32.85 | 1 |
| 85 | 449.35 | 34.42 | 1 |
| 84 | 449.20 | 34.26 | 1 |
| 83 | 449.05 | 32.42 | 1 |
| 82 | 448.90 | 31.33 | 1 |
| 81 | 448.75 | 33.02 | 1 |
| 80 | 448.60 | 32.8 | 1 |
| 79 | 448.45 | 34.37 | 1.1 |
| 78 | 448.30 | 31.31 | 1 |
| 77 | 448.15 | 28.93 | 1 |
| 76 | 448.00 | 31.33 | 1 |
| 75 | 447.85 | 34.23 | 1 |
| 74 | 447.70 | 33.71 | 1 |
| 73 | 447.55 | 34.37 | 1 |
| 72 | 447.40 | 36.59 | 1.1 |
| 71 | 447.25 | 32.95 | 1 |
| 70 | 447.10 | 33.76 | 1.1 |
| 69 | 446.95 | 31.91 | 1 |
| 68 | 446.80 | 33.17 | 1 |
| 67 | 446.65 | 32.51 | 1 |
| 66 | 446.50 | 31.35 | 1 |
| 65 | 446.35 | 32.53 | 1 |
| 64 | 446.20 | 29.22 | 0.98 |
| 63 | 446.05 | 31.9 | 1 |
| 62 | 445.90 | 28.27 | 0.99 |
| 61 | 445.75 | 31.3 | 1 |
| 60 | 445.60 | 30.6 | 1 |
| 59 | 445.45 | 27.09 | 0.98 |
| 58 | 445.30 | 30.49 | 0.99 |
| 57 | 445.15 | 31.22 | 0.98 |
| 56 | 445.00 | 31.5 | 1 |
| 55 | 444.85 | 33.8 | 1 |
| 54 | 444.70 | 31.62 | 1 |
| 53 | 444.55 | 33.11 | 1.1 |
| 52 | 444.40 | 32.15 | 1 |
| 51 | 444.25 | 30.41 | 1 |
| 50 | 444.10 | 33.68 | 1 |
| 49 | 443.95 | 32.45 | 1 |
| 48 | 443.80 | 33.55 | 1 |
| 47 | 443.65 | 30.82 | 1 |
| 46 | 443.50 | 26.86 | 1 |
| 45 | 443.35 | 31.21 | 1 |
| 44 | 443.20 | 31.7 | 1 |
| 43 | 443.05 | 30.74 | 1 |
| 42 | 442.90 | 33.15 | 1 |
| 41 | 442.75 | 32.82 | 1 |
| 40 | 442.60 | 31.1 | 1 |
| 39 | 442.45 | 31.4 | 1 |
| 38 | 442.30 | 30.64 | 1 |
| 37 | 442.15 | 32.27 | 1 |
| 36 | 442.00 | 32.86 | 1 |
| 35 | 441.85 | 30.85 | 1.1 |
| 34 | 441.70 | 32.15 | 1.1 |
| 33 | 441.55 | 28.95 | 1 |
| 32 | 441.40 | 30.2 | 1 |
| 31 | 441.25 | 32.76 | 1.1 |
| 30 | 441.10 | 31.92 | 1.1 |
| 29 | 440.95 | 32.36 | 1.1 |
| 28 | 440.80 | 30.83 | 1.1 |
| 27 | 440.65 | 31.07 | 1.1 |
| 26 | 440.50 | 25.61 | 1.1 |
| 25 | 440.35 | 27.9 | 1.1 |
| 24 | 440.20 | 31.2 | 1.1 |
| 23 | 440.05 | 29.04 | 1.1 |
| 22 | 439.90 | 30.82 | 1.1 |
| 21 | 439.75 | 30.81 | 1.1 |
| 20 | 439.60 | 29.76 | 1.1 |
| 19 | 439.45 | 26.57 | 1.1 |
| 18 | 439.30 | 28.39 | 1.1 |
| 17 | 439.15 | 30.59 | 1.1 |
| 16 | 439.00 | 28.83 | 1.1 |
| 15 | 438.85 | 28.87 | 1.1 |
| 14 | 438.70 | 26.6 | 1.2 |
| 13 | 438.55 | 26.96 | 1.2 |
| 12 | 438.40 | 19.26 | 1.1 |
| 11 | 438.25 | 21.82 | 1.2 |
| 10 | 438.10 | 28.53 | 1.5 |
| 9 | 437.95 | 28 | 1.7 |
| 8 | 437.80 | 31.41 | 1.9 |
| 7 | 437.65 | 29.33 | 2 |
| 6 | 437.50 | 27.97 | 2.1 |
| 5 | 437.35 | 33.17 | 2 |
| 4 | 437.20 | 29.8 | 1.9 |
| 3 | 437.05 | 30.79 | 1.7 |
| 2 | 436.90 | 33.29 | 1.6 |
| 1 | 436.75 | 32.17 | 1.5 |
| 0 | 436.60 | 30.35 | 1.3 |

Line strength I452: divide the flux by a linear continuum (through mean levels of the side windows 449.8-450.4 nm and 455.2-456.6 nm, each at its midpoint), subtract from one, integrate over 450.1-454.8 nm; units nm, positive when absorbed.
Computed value 0.13 nm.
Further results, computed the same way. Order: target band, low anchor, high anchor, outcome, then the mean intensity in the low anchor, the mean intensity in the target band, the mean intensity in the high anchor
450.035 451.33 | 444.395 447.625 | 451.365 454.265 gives -0.065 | 31.9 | 33.8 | 32.3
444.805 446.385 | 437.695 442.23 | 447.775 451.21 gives 0.047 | 29.2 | 30.6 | 33.2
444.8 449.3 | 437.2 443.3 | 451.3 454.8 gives -0.135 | 29.7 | 32.1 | 32.4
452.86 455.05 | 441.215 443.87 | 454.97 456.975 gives 0.086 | 31.3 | 32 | 33.7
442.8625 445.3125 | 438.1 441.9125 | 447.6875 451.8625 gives -0.079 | 29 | 31.7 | 33.1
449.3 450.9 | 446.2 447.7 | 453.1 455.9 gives -0.038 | 33.1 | 33.6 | 32.5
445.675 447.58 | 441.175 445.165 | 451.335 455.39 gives -0.021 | 31.6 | 32.2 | 32.4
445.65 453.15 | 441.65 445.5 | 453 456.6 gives -0.138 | 31.5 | 32.8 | 32.7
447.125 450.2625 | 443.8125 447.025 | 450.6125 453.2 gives -0.105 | 31.5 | 33.2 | 32.8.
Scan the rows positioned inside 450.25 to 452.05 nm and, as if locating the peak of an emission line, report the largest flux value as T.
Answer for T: 34.67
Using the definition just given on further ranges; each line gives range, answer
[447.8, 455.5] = 35.17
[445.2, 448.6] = 36.59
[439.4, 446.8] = 33.8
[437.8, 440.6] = 31.41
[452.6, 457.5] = 35.68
